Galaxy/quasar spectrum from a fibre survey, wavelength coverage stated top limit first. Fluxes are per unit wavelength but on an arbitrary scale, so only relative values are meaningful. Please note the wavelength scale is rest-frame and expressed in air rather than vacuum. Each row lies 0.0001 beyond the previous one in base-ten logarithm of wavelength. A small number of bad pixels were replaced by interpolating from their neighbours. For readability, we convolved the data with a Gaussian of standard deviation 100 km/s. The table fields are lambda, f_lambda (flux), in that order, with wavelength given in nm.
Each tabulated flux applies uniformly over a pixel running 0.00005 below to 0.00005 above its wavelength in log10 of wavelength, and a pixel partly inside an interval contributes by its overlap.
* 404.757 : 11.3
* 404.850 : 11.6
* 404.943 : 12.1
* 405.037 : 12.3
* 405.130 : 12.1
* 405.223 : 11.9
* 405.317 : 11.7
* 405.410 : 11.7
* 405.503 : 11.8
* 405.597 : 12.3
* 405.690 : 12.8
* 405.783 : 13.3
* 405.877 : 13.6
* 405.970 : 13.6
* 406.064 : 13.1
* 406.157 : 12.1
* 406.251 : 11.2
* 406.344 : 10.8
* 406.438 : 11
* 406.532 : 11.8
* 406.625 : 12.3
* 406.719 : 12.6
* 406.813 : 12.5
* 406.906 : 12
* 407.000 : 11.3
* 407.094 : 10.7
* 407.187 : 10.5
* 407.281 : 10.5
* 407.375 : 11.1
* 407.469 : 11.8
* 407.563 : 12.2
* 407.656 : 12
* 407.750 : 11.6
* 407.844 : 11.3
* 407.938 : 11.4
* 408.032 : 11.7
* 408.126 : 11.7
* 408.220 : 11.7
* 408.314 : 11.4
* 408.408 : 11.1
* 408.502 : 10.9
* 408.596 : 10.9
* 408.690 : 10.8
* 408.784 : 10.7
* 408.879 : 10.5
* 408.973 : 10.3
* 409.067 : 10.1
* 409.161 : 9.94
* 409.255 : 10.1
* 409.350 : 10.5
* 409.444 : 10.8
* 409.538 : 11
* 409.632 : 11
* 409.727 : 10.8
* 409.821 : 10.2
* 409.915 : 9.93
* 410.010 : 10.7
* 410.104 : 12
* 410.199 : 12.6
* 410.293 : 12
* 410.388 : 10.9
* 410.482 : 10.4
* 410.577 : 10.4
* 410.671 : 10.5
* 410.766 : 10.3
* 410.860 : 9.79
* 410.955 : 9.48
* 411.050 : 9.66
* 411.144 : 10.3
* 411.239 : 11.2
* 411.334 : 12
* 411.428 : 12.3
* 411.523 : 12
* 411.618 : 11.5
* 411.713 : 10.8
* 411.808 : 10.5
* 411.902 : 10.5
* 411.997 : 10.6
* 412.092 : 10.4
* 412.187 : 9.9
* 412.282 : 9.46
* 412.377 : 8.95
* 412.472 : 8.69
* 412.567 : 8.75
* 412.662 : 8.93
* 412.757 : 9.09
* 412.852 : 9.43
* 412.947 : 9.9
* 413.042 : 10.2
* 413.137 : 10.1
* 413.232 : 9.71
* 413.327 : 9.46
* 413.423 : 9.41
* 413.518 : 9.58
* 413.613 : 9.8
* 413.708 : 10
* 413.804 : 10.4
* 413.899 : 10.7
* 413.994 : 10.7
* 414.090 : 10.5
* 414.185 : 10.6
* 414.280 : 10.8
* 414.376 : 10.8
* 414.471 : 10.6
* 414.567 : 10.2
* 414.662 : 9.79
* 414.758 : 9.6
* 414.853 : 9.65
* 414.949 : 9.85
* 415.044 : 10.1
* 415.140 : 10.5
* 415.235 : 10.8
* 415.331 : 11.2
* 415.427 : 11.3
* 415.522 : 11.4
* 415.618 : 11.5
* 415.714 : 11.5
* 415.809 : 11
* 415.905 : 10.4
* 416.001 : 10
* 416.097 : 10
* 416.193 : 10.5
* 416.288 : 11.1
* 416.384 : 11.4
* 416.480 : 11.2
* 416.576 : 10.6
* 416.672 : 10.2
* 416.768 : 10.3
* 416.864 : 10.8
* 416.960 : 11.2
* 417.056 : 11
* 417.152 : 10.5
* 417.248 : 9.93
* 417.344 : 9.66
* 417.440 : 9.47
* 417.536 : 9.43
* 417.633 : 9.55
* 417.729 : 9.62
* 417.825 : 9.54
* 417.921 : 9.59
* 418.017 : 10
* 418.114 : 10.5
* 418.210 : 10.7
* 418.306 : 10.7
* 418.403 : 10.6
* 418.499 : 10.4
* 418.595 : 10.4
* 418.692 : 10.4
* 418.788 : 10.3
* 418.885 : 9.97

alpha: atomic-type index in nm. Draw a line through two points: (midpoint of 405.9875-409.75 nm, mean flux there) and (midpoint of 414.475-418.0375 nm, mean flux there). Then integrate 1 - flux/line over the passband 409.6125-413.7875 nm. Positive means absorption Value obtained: 0.21 nm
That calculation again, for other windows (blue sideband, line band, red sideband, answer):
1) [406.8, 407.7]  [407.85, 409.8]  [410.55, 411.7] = 0.05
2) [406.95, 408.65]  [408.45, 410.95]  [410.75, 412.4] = 0.06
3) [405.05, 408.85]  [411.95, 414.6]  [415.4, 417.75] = 0.25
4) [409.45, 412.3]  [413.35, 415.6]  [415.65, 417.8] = 0.04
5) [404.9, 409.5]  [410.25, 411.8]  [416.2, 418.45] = 0.04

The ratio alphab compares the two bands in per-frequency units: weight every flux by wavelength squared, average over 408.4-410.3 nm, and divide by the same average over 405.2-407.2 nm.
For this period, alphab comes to 0.9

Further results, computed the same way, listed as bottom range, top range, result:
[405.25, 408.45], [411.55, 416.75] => 0.90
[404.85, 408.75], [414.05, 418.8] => 0.93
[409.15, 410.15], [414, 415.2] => 0.99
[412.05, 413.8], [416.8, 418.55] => 1.09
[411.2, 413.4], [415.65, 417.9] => 1.04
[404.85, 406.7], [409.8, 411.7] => 0.92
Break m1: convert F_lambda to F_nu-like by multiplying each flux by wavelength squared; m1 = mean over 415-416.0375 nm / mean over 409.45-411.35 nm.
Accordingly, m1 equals 1.0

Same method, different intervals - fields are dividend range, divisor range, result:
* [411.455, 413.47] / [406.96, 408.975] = 0.91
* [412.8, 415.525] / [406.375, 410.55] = 0.94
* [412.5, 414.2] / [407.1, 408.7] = 0.89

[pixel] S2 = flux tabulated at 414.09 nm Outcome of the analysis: 10.5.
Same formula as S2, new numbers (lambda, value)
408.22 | 11.7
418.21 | 10.7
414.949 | 9.85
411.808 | 10.5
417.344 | 9.66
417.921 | 9.59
